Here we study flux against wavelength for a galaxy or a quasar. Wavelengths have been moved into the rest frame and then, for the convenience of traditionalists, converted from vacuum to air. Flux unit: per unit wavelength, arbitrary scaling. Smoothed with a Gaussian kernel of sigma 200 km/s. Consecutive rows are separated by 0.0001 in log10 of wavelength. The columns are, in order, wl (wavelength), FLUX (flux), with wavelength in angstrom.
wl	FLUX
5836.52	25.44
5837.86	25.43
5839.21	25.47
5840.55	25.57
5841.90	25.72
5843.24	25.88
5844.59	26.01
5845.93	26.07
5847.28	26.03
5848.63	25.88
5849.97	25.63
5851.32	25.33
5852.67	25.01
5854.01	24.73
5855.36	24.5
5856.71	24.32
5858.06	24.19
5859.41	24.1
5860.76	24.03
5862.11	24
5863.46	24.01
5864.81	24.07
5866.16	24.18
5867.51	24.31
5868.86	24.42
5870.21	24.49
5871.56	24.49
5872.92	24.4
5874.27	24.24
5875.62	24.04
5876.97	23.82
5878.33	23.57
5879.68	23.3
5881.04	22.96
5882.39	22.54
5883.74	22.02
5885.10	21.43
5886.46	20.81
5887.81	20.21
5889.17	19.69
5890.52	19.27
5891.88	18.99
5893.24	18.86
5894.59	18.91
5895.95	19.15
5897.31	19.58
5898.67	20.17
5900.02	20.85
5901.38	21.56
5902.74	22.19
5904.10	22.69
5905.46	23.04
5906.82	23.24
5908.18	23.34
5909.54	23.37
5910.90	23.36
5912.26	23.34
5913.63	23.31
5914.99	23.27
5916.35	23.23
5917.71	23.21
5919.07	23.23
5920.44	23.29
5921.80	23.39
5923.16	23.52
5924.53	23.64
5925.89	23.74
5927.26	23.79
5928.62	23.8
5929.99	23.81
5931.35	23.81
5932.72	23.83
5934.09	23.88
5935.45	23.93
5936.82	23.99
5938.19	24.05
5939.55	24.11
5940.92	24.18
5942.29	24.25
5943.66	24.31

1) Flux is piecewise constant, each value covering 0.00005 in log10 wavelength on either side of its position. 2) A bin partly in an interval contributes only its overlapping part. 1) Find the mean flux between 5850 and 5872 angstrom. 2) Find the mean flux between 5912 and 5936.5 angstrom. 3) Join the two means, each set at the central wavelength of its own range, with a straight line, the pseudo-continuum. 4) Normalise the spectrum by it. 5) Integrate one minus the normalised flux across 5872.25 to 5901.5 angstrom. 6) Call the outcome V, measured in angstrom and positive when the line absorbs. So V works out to 3.29 angstrom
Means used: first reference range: 24.4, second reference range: 23.6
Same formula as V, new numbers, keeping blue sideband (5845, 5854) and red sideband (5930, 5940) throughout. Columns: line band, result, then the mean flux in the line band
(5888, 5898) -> 2.2 angstrom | 19.2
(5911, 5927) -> 0.6 angstrom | 23.4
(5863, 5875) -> 0.4 angstrom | 24.3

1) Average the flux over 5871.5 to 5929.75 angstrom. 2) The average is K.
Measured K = 22.3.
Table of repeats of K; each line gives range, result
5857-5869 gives 24.1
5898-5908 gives 22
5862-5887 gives 23.5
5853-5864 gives 24.3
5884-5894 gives 20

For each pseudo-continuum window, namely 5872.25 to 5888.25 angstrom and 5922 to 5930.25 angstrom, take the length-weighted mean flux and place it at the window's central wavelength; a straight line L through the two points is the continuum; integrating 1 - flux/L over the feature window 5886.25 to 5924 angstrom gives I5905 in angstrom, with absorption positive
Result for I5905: 2.5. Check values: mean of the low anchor 22.8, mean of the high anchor 23.7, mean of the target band 21.8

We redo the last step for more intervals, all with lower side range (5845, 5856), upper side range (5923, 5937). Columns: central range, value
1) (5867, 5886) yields 1.04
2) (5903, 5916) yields 0.55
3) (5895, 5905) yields 1.44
